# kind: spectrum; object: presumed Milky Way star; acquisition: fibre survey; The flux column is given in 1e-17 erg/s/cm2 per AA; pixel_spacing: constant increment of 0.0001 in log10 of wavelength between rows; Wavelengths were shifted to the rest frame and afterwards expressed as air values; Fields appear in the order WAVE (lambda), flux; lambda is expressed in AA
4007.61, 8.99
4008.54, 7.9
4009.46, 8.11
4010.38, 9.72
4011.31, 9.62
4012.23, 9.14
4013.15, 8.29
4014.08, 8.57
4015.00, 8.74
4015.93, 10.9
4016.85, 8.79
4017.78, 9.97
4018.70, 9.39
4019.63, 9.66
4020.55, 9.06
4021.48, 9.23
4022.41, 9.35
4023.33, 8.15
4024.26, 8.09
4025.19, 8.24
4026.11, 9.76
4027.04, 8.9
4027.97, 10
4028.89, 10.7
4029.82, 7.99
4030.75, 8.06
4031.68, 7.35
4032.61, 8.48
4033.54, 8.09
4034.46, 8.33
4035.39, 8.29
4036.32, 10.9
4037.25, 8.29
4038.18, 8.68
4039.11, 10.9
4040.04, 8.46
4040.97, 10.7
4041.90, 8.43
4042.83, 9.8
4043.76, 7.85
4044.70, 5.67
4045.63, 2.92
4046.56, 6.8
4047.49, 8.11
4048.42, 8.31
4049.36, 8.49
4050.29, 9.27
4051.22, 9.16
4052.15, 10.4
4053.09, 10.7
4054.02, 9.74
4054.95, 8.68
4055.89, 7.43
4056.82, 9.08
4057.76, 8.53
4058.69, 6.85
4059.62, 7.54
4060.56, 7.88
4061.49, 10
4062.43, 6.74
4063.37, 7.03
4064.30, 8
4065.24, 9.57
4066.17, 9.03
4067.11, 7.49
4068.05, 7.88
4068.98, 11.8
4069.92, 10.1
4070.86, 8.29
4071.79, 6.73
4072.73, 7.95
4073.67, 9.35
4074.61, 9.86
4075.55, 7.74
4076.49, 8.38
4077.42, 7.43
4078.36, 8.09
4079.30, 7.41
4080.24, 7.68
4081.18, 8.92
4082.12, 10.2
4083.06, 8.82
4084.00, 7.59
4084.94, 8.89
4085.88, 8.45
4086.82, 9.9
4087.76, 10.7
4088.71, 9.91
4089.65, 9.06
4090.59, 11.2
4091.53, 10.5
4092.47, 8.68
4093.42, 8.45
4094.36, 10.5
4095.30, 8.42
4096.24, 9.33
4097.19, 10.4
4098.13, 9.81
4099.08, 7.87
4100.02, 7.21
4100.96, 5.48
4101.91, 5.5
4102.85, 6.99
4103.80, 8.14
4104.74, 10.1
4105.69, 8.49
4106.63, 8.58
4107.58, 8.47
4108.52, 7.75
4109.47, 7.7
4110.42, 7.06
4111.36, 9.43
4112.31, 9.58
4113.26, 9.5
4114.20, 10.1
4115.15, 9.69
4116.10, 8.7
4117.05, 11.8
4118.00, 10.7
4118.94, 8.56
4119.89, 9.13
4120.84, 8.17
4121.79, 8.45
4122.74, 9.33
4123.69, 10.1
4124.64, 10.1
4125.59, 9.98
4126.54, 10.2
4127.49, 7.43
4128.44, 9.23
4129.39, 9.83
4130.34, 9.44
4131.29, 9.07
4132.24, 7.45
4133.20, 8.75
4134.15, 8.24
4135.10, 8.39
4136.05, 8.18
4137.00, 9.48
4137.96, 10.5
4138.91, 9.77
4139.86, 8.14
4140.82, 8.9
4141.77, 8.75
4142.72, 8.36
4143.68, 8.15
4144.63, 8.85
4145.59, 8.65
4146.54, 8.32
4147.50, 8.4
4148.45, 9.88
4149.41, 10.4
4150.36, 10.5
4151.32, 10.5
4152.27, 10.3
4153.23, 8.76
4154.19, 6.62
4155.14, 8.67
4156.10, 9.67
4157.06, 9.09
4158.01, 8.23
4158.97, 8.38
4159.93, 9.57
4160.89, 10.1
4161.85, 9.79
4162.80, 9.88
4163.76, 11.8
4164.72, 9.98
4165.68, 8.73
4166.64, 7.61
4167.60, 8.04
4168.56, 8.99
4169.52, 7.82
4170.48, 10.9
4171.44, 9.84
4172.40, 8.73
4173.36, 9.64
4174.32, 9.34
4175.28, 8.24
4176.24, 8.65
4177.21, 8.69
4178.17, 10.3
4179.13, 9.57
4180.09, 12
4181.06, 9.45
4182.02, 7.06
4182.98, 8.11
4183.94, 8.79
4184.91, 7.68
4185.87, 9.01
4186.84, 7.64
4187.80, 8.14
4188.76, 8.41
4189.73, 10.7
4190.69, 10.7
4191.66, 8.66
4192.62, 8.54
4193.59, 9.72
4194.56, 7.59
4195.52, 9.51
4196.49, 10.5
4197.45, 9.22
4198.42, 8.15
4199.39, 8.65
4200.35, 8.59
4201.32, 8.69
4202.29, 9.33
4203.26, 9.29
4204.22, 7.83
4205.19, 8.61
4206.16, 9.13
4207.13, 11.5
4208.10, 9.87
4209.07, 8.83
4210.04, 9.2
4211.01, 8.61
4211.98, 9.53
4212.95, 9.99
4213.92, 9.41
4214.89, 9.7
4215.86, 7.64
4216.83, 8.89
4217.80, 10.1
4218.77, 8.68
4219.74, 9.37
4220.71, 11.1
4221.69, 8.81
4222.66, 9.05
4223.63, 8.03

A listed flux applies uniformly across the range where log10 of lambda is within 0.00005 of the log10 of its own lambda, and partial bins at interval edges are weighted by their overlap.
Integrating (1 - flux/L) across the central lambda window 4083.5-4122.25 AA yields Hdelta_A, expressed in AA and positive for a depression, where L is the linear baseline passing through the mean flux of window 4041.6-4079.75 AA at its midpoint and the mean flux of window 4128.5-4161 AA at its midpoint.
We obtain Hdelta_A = -1.1 AA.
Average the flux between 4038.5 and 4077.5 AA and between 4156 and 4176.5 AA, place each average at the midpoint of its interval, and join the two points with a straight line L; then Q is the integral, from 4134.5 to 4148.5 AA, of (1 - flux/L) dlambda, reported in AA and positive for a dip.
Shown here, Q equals 0.4 AA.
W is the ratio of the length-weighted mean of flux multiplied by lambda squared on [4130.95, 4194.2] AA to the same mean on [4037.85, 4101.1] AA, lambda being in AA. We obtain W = 1.10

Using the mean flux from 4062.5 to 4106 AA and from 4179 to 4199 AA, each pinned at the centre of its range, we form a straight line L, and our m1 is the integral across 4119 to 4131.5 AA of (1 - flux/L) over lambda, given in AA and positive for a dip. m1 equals -0.6 AA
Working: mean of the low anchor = 8.66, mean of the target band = 9.25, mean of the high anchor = 8.99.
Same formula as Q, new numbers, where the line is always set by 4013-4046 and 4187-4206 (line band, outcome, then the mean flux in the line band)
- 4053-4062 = 0.26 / 8.55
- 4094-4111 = 1.25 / 8.21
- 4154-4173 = -0.49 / 9.17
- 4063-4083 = 0.65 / 8.54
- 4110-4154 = -1.45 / 9.19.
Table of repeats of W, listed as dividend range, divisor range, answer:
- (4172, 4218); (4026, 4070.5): 1.13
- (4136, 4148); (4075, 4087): 1.08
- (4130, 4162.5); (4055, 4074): 1.12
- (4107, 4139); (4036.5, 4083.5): 1.11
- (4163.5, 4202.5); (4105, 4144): 1.03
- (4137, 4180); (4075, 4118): 1.08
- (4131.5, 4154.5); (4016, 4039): 1.05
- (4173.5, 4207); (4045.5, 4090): 1.11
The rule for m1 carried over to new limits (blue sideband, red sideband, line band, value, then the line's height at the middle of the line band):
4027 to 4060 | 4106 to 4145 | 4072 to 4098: -0.7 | 8.79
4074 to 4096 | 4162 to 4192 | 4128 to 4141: 0.2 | 9.08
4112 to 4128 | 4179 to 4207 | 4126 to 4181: 0.6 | 9.25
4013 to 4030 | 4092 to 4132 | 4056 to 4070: 0.9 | 9.04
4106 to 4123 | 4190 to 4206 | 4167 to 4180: -0.3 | 9.01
